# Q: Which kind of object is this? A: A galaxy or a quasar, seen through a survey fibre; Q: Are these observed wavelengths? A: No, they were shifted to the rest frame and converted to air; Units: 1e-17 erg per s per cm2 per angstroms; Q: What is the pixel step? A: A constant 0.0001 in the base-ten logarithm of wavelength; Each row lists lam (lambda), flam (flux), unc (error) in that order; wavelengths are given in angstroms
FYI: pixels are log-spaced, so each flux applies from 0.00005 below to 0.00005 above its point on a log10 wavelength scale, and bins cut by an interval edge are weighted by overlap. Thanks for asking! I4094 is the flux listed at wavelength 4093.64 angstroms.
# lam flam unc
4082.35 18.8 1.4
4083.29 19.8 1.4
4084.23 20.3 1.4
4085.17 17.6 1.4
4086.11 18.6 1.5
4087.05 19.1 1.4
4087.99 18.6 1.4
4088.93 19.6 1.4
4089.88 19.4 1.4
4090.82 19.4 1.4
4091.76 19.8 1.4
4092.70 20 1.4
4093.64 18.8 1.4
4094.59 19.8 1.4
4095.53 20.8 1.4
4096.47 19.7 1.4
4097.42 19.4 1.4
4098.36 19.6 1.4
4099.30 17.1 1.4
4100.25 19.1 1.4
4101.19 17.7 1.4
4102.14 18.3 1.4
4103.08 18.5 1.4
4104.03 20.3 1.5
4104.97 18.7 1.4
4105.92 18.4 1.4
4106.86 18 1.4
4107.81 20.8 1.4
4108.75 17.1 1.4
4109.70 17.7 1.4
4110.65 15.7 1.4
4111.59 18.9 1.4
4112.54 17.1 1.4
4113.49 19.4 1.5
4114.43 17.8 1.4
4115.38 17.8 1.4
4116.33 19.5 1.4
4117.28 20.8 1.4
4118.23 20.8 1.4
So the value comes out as 18.8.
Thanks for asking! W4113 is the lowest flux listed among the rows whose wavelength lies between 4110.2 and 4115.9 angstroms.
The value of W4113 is 15.7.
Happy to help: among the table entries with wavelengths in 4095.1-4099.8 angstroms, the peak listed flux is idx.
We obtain 20.8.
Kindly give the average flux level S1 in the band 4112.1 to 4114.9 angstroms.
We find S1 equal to 18.1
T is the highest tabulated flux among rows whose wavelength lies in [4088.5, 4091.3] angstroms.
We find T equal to 19.6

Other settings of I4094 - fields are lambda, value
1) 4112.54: 17.1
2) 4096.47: 19.7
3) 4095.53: 20.8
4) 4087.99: 18.6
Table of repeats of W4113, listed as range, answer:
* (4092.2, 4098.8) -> 18.8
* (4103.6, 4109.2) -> 17.1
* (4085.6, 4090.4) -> 18.6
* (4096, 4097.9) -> 19.4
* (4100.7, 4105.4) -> 17.7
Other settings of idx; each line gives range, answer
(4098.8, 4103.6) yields 19.1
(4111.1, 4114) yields 19.4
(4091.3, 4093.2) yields 20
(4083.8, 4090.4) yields 20.3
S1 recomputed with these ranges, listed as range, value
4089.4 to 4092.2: 19.5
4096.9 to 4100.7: 18.8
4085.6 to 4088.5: 18.8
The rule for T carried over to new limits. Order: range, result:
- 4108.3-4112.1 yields 18.9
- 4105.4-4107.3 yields 18.4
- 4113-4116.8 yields 19.5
